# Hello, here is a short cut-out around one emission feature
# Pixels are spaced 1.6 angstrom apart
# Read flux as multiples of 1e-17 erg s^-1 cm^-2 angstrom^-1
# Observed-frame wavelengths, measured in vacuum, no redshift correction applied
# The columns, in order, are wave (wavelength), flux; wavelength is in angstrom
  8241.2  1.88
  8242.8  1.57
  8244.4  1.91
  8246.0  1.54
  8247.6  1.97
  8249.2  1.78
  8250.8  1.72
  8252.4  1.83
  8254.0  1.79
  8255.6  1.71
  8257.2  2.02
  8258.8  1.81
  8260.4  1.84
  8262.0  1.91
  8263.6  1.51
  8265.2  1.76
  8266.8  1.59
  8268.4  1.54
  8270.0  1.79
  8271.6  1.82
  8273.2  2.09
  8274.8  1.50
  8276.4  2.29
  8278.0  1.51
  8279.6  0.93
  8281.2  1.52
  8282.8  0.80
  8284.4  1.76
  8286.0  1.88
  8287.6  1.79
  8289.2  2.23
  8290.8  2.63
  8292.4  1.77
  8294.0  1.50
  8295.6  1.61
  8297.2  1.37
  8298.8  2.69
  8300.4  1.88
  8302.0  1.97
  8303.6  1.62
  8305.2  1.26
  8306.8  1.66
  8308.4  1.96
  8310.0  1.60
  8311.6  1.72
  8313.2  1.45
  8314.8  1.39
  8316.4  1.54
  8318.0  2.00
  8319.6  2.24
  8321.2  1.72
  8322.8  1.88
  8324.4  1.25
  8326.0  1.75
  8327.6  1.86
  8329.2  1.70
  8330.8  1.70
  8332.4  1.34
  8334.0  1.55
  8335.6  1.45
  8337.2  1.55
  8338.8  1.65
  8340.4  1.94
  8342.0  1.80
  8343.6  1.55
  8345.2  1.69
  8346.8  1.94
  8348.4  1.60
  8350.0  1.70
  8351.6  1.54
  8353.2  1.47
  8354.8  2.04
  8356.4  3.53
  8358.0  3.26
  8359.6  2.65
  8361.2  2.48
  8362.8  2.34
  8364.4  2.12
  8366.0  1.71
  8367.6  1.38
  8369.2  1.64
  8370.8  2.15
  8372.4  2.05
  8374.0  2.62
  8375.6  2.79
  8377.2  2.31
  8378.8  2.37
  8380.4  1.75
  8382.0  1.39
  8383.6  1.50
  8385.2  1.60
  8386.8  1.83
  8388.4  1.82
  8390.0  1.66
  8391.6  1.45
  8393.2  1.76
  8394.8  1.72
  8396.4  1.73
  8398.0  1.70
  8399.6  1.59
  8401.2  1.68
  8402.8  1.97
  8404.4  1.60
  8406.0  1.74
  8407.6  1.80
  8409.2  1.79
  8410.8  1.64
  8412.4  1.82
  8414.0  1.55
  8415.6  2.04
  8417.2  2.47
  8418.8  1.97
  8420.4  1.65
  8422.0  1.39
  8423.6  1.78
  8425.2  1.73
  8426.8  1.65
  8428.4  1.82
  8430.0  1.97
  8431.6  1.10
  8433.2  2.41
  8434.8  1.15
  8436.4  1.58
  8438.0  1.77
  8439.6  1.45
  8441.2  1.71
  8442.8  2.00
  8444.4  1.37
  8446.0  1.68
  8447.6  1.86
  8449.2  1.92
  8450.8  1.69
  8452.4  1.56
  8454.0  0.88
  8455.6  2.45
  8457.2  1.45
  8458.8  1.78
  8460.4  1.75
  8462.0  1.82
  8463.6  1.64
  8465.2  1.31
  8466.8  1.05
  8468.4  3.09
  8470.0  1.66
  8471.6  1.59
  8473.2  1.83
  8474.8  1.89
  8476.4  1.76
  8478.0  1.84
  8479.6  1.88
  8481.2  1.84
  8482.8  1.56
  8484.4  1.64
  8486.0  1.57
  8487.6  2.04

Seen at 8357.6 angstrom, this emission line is [S II]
